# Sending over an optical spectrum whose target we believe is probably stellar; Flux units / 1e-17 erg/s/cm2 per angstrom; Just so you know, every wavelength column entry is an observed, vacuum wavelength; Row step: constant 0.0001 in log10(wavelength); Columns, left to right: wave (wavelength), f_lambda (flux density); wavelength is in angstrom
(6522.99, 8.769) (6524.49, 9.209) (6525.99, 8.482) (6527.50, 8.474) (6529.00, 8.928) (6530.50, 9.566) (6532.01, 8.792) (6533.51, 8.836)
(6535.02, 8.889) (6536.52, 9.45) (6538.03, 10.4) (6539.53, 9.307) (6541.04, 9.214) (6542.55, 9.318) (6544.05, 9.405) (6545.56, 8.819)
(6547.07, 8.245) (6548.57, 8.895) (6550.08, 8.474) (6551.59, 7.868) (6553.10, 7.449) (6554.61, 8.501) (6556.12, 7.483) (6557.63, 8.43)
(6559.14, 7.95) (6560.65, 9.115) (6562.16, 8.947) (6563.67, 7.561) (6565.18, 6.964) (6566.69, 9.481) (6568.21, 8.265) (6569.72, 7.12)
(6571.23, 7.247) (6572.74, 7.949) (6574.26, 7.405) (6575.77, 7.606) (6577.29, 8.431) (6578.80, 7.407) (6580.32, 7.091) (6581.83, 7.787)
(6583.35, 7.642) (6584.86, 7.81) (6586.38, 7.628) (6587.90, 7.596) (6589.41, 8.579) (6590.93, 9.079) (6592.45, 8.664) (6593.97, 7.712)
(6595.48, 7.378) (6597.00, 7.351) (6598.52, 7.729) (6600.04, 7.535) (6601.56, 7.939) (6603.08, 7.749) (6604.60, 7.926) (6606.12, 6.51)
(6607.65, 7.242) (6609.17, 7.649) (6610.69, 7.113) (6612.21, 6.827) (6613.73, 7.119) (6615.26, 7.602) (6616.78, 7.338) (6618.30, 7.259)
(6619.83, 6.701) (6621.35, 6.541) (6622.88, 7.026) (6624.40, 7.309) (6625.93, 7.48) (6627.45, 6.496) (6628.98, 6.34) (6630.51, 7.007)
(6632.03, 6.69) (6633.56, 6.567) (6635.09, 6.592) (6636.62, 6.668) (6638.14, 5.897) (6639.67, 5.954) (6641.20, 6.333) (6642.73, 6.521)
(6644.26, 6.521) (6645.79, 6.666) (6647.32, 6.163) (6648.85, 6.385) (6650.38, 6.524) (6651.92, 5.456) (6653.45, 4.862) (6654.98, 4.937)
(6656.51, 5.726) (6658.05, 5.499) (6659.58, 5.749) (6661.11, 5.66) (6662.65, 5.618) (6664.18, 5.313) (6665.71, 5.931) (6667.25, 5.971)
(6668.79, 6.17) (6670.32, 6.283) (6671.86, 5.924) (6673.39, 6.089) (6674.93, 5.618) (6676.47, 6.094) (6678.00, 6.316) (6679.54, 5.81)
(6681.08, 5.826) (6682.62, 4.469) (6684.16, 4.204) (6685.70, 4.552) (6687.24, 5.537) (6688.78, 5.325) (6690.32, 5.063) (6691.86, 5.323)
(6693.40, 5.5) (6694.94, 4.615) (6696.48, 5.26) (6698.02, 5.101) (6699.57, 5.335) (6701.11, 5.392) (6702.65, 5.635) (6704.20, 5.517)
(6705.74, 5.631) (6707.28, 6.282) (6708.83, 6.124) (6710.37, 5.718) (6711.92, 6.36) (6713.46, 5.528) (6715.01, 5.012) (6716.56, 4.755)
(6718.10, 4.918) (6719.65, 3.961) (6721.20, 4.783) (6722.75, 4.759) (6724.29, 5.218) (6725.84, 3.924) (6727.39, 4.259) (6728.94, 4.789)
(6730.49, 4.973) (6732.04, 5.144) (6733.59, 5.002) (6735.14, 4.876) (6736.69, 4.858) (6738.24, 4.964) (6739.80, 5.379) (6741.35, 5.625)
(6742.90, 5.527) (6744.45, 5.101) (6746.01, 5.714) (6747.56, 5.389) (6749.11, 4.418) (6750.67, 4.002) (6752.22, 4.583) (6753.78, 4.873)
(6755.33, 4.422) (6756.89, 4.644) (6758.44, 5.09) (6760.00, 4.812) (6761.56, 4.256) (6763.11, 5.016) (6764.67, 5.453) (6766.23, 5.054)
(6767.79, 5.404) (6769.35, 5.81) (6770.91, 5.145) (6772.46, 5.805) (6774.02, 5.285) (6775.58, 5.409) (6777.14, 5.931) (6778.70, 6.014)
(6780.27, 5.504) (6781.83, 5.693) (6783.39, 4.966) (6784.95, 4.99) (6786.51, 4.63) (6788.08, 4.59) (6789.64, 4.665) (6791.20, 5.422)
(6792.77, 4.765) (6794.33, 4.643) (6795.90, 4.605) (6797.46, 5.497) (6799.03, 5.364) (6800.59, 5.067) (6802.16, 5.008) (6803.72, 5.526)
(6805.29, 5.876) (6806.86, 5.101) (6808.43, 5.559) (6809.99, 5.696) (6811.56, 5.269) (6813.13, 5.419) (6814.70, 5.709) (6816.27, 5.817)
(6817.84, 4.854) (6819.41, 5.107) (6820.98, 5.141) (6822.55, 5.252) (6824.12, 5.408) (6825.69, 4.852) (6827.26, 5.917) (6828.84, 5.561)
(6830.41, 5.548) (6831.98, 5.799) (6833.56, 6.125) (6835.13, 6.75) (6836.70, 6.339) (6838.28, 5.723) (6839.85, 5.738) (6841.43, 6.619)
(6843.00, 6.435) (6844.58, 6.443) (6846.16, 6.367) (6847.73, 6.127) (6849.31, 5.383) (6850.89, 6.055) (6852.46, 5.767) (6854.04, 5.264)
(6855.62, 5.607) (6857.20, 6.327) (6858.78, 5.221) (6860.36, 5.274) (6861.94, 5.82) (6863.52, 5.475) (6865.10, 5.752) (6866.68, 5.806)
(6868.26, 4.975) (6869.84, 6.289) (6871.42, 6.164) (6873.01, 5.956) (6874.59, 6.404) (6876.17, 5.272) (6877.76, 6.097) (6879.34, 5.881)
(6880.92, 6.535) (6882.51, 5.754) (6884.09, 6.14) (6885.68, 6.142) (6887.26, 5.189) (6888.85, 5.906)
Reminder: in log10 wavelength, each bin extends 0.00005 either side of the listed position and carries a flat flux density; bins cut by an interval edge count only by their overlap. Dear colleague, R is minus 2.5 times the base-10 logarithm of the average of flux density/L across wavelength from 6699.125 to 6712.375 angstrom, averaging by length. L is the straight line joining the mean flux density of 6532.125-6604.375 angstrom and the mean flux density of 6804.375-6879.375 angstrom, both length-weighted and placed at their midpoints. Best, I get 0.20 mag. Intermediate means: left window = 8.21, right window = 5.73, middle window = 5.78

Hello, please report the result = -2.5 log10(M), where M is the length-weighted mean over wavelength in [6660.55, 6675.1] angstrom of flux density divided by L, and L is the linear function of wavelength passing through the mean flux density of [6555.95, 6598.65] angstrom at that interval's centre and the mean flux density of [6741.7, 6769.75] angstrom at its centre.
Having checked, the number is 0.10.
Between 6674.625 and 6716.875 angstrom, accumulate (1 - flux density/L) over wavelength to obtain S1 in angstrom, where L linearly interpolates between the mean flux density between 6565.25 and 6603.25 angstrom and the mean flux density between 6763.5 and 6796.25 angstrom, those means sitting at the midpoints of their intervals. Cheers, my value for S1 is 6.1 angstrom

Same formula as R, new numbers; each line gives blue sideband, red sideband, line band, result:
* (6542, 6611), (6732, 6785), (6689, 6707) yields 0.14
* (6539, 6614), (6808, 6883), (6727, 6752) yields 0.31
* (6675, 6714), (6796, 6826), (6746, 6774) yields 0.09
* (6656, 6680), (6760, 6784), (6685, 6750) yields 0.09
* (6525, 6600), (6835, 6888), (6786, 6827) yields 0.22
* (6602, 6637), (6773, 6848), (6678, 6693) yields 0.25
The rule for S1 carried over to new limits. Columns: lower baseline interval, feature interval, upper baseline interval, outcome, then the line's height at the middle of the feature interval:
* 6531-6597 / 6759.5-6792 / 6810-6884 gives 5.9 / 6.4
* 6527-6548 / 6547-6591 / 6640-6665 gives 1.3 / 8.23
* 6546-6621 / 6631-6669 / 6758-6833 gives 5.3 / 7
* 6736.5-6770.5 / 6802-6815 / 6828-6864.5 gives 0.2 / 5.54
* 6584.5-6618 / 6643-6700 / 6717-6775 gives 6.5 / 6.33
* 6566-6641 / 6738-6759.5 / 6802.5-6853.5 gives 4.5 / 6.3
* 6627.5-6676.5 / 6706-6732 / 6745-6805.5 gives 2.1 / 5.54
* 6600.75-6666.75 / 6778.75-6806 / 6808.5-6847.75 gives 3.5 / 5.9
